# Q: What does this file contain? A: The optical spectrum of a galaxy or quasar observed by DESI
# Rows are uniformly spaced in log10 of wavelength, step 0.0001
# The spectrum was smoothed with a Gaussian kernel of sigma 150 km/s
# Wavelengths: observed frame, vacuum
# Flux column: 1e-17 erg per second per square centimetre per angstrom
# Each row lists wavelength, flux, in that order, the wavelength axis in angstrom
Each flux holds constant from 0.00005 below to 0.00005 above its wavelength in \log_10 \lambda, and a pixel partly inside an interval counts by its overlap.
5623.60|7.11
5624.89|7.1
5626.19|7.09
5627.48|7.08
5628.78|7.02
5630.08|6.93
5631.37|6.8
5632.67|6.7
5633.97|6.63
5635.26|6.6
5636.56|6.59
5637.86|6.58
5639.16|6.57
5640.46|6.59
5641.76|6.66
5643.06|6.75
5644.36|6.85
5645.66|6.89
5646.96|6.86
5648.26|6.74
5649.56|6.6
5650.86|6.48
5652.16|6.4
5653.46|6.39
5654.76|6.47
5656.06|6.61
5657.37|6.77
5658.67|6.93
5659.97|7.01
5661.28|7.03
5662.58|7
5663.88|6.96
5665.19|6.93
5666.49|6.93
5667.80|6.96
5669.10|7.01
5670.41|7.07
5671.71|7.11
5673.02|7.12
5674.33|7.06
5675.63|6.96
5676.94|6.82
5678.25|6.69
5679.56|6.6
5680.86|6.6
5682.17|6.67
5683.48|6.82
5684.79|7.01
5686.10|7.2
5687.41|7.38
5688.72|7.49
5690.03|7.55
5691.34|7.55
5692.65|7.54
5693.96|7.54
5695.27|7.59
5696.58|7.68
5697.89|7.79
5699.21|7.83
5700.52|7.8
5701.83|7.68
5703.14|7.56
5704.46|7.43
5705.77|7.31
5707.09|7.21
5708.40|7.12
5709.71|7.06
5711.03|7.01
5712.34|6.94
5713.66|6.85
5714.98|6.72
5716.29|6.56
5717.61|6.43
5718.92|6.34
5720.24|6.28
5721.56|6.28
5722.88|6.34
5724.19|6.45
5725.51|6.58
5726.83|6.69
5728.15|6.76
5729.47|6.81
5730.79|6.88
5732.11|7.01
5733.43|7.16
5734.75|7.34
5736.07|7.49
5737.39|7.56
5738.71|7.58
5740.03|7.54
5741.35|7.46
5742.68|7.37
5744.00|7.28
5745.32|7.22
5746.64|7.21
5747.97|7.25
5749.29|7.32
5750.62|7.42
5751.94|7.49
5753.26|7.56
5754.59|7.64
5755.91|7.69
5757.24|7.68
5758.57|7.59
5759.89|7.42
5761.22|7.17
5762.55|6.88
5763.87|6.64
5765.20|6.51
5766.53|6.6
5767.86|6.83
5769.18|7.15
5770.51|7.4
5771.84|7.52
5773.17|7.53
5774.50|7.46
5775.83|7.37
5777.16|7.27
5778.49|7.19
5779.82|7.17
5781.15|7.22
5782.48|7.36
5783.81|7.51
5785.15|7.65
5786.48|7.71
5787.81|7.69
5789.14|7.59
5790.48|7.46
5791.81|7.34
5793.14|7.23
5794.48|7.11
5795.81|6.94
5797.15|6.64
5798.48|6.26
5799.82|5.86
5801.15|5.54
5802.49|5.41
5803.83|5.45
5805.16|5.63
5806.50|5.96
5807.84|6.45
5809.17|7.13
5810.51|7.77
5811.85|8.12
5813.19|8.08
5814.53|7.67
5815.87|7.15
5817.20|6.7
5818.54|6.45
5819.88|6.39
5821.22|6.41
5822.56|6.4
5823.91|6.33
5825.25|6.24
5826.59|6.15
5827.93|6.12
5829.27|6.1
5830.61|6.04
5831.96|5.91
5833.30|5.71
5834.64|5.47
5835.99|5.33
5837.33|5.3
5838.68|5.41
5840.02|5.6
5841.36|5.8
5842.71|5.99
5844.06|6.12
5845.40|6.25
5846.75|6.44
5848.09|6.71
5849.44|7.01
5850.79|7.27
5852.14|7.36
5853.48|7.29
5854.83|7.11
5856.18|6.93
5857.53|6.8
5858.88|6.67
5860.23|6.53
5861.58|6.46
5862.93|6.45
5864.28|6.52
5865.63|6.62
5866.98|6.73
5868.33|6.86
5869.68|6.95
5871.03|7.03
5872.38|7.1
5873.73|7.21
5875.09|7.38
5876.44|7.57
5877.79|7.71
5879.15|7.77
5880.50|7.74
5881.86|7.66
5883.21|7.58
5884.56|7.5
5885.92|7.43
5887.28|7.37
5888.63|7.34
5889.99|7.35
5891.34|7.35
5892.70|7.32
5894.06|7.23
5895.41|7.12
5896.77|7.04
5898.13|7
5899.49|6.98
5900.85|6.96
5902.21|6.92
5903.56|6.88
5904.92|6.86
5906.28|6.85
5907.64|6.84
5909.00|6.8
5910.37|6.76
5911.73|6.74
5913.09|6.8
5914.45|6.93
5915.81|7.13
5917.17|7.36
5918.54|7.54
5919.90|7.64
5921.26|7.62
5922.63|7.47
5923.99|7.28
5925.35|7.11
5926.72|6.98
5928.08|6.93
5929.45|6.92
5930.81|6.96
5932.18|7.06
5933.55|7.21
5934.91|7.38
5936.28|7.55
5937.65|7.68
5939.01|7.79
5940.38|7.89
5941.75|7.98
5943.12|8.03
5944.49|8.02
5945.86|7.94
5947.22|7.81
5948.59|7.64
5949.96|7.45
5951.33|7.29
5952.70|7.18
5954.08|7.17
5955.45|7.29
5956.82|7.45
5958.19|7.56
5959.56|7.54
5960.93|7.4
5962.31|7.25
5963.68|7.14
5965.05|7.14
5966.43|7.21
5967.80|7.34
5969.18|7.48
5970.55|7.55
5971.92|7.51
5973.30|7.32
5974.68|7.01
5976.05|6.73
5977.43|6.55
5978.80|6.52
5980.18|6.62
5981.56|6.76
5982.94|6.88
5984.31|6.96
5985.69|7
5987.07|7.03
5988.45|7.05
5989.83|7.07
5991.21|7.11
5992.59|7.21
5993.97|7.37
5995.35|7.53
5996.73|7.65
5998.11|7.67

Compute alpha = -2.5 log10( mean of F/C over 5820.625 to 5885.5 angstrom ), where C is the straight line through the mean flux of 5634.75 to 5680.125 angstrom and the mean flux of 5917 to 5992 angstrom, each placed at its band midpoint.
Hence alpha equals 0.08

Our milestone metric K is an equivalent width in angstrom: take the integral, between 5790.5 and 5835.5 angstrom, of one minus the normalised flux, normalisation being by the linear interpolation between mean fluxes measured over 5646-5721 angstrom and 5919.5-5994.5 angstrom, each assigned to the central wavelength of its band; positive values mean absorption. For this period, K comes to 4.1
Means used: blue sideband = 7.02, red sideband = 7.29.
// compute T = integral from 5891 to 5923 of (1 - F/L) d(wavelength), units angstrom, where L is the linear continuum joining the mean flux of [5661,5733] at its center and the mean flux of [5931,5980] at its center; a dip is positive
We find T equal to 1.0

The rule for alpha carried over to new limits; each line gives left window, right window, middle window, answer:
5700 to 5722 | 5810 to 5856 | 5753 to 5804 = -0.062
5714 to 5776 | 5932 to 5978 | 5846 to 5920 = 0.036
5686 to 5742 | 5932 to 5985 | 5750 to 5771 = -0.007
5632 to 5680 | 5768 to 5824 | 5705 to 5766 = -0.028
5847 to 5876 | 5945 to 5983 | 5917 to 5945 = -0.045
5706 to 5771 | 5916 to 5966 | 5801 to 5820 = 0.077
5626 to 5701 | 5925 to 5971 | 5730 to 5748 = -0.034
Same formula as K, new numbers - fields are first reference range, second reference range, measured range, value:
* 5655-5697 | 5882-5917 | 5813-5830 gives 1.2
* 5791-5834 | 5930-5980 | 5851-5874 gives -0.1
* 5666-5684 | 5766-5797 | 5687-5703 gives -1.5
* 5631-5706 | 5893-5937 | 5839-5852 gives 1.3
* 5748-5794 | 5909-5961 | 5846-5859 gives 0.7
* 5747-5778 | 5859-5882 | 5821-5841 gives 3.5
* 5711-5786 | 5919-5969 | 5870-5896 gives -0.3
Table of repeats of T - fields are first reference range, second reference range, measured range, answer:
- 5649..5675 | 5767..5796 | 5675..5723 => -0.6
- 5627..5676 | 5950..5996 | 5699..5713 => -1.0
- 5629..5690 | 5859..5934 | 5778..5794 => -1.0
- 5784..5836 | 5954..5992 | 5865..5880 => -0.8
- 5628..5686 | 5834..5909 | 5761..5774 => -0.4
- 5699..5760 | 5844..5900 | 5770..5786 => -0.6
